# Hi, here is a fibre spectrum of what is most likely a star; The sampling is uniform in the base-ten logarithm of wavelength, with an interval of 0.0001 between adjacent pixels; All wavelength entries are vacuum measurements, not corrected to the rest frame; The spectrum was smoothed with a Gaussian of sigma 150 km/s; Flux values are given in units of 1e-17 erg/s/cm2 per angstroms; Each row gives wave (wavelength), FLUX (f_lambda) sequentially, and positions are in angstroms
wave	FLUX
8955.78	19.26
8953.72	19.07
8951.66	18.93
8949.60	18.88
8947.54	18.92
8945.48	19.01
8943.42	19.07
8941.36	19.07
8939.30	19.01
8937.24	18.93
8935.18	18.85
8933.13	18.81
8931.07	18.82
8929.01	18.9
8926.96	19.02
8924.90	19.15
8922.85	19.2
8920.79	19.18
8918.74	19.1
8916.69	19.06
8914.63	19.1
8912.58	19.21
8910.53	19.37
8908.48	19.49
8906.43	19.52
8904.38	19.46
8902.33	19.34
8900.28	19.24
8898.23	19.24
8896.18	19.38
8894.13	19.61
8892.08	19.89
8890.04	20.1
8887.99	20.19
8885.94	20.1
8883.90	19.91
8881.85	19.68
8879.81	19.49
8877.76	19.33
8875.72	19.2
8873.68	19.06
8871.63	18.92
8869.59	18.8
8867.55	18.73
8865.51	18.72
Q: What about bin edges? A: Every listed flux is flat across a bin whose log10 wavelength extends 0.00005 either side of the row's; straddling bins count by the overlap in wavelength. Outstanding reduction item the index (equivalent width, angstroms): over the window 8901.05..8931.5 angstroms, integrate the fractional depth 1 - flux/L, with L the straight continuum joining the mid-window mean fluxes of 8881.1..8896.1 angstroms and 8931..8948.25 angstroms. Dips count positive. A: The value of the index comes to 0.28 angstroms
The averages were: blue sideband 19.9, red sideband 18.9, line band 19.2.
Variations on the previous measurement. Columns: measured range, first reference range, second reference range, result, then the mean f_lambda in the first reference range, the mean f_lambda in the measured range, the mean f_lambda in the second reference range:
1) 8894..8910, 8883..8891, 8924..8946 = 0.27 angstroms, 20.1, 19.4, 19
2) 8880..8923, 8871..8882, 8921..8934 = -0.84 angstroms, 19.3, 19.5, 19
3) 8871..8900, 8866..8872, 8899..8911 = -0.75 angstroms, 18.8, 19.6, 19.4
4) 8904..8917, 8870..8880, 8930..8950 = -0.20 angstroms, 19.1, 19.3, 18.9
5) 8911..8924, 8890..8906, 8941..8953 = 0.09 angstroms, 19.5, 19.2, 19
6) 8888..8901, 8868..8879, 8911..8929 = -0.37 angstroms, 19.1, 19.6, 19.1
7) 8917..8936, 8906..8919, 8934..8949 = 0.12 angstroms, 19.3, 19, 19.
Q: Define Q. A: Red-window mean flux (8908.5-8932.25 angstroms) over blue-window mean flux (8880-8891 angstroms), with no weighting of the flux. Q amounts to 0.96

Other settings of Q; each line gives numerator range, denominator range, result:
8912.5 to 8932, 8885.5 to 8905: 0.97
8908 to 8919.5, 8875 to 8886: 0.98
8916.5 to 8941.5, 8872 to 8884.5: 0.98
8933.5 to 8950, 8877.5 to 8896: 0.96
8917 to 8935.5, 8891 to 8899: 0.97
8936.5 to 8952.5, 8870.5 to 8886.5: 0.98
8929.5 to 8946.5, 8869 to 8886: 0.98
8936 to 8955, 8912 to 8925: 0.99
